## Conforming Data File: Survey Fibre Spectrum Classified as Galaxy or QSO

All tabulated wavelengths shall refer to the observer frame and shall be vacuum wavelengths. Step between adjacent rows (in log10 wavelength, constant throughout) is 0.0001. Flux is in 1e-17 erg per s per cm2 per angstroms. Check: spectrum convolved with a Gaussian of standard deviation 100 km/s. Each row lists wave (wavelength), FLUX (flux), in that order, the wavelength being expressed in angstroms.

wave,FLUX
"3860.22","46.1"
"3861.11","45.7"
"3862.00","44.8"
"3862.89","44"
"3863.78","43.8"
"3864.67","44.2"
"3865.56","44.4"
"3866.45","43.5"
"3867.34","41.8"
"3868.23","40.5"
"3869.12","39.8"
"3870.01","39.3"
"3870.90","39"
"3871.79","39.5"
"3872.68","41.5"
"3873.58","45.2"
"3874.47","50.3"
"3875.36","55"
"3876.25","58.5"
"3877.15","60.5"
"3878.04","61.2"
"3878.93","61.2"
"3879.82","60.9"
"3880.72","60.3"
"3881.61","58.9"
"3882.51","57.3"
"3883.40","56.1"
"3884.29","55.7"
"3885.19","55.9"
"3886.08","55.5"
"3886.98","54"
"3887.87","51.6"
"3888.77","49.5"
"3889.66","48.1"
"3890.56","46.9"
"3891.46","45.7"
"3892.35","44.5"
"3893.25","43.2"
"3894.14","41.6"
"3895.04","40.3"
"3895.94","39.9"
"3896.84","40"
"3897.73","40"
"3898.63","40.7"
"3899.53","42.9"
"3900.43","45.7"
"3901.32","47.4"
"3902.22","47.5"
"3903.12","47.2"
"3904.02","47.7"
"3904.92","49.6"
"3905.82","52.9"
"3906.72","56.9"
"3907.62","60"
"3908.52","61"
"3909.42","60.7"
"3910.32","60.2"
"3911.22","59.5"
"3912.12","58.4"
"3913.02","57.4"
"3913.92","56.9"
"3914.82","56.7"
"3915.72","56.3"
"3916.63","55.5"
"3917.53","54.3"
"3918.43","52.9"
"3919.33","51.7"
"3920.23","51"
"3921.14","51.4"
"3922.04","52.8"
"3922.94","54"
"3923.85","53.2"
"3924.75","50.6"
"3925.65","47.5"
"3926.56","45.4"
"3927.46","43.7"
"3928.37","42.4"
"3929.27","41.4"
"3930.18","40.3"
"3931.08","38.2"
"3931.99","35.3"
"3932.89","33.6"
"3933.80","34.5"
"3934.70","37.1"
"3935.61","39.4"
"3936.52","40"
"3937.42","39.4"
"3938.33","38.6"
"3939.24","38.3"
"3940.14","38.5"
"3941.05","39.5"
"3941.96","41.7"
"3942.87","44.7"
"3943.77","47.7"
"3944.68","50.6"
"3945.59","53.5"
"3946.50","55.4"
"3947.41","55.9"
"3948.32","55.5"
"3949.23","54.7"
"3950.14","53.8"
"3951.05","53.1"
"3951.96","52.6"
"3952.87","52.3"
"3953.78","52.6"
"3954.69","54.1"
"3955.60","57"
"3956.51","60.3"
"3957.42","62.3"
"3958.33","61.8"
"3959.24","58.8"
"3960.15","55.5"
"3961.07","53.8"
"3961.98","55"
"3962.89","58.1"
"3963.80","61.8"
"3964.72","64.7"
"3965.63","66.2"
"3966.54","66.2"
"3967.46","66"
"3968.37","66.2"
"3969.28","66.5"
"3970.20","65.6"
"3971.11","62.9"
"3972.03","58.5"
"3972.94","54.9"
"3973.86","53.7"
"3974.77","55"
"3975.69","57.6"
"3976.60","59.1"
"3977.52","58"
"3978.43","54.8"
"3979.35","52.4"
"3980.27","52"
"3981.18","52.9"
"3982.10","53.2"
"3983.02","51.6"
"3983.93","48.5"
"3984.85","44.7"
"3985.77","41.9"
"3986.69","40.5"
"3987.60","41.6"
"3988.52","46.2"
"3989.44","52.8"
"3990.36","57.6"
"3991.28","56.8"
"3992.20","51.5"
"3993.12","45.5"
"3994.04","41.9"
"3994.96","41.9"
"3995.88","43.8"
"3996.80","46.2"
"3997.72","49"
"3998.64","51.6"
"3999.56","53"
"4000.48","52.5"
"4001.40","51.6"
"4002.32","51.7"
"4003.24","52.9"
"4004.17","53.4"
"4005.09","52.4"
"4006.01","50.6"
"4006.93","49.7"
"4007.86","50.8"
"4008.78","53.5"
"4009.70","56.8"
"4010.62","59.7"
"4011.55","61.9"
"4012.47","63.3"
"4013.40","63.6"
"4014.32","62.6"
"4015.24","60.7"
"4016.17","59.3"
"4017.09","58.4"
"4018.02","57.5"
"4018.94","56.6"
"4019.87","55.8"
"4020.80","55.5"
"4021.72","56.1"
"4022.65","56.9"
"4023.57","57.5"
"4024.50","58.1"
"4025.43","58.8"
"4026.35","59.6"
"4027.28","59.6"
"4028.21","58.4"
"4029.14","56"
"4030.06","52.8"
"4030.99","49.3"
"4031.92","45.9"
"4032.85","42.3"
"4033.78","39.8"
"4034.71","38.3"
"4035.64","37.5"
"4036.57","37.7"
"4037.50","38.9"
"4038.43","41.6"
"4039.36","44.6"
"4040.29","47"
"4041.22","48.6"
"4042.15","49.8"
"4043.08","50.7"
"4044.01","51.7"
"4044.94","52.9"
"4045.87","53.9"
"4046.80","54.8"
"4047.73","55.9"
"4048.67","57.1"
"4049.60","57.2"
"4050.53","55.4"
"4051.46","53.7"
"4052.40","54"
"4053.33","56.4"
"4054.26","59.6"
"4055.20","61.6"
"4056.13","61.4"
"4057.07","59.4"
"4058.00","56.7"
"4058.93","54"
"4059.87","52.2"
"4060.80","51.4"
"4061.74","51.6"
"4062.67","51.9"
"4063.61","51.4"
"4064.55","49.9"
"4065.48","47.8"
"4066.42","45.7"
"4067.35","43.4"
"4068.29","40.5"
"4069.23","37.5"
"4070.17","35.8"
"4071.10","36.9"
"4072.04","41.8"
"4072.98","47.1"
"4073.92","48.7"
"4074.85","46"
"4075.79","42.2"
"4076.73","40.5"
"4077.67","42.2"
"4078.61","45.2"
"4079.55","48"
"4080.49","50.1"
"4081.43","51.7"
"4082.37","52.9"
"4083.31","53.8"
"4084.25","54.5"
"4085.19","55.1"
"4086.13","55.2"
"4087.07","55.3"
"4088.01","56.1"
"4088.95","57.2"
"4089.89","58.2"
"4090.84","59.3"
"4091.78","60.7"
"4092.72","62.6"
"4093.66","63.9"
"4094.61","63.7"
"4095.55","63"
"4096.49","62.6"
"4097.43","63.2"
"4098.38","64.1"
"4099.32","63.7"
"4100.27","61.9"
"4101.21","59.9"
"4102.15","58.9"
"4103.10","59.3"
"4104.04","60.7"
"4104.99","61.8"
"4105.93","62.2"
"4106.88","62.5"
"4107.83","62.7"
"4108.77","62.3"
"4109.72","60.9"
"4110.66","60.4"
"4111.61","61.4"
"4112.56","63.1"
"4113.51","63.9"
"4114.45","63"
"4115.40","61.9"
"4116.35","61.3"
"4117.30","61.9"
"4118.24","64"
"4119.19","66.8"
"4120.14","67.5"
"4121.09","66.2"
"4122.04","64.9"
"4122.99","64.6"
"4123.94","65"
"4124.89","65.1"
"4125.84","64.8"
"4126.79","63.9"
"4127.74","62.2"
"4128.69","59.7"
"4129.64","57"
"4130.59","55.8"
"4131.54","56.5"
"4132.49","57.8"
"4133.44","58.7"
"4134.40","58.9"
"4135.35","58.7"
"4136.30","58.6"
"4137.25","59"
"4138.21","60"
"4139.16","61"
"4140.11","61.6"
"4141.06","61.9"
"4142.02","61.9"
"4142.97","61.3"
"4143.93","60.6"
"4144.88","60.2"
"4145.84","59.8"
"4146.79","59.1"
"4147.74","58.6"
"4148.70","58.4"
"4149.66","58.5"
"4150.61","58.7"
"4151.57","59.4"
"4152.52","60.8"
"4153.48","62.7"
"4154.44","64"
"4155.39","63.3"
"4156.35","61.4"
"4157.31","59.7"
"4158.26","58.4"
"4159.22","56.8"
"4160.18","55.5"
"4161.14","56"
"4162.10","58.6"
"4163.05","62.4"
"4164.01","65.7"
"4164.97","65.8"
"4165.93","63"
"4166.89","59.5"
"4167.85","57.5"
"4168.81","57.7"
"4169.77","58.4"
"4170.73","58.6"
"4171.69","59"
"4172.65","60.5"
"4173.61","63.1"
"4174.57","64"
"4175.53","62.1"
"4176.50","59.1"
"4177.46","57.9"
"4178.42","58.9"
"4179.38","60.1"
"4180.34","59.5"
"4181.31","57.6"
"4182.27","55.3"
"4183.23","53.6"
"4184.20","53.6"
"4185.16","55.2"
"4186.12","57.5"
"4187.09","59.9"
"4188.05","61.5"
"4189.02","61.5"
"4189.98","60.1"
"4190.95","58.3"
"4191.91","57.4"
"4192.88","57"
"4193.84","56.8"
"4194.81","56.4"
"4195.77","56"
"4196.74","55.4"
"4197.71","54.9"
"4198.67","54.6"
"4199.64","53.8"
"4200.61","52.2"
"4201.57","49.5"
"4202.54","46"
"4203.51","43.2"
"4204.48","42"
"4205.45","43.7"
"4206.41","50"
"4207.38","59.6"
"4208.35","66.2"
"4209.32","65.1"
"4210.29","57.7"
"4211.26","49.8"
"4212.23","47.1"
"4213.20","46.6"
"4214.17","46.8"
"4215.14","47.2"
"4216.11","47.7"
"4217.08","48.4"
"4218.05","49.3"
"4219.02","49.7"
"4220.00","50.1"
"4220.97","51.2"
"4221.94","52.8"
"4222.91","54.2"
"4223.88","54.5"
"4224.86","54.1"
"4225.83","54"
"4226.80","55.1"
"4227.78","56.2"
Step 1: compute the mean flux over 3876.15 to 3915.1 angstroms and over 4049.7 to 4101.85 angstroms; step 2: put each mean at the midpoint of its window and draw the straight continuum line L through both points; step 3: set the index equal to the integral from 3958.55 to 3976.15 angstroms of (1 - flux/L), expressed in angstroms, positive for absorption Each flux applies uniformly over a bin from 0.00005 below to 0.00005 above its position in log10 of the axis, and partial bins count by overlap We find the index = -2.6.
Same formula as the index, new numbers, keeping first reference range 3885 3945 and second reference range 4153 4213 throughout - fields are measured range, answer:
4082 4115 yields -3.7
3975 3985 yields -0.7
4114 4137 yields -2.8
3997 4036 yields -2.2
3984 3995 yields 0.7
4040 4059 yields -0.9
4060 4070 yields 1.1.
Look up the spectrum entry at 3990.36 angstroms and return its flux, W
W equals 57.6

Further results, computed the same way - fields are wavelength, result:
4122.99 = 64.6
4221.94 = 52.8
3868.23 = 40.5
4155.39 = 63.3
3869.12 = 39.8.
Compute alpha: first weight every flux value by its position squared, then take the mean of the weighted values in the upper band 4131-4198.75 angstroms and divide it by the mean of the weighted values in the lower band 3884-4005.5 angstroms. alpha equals 1.29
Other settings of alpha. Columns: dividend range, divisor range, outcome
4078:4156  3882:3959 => 1.35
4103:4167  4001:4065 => 1.20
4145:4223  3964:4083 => 1.17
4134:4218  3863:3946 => 1.36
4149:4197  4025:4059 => 1.22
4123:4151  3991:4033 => 1.18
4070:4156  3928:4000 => 1.23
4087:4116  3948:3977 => 1.12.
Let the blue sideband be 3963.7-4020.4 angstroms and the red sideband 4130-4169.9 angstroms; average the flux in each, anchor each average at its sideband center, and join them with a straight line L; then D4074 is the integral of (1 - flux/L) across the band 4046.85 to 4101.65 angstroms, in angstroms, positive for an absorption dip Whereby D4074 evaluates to 3.9 angstroms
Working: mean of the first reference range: 54.6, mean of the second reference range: 59.8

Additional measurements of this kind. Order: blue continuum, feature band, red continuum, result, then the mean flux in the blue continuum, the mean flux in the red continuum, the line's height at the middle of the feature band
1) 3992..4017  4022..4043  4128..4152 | 2.03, 53.1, 59.3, 54.4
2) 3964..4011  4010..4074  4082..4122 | 5.54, 53.5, 61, 57.1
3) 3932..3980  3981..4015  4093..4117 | 2.62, 53.1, 62.1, 55.6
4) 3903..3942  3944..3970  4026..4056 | -4.75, 48.3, 50.8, 49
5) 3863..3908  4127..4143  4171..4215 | -1.52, 48.6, 55.6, 54.3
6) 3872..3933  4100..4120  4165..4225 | -3.02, 50.6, 55.2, 53.9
